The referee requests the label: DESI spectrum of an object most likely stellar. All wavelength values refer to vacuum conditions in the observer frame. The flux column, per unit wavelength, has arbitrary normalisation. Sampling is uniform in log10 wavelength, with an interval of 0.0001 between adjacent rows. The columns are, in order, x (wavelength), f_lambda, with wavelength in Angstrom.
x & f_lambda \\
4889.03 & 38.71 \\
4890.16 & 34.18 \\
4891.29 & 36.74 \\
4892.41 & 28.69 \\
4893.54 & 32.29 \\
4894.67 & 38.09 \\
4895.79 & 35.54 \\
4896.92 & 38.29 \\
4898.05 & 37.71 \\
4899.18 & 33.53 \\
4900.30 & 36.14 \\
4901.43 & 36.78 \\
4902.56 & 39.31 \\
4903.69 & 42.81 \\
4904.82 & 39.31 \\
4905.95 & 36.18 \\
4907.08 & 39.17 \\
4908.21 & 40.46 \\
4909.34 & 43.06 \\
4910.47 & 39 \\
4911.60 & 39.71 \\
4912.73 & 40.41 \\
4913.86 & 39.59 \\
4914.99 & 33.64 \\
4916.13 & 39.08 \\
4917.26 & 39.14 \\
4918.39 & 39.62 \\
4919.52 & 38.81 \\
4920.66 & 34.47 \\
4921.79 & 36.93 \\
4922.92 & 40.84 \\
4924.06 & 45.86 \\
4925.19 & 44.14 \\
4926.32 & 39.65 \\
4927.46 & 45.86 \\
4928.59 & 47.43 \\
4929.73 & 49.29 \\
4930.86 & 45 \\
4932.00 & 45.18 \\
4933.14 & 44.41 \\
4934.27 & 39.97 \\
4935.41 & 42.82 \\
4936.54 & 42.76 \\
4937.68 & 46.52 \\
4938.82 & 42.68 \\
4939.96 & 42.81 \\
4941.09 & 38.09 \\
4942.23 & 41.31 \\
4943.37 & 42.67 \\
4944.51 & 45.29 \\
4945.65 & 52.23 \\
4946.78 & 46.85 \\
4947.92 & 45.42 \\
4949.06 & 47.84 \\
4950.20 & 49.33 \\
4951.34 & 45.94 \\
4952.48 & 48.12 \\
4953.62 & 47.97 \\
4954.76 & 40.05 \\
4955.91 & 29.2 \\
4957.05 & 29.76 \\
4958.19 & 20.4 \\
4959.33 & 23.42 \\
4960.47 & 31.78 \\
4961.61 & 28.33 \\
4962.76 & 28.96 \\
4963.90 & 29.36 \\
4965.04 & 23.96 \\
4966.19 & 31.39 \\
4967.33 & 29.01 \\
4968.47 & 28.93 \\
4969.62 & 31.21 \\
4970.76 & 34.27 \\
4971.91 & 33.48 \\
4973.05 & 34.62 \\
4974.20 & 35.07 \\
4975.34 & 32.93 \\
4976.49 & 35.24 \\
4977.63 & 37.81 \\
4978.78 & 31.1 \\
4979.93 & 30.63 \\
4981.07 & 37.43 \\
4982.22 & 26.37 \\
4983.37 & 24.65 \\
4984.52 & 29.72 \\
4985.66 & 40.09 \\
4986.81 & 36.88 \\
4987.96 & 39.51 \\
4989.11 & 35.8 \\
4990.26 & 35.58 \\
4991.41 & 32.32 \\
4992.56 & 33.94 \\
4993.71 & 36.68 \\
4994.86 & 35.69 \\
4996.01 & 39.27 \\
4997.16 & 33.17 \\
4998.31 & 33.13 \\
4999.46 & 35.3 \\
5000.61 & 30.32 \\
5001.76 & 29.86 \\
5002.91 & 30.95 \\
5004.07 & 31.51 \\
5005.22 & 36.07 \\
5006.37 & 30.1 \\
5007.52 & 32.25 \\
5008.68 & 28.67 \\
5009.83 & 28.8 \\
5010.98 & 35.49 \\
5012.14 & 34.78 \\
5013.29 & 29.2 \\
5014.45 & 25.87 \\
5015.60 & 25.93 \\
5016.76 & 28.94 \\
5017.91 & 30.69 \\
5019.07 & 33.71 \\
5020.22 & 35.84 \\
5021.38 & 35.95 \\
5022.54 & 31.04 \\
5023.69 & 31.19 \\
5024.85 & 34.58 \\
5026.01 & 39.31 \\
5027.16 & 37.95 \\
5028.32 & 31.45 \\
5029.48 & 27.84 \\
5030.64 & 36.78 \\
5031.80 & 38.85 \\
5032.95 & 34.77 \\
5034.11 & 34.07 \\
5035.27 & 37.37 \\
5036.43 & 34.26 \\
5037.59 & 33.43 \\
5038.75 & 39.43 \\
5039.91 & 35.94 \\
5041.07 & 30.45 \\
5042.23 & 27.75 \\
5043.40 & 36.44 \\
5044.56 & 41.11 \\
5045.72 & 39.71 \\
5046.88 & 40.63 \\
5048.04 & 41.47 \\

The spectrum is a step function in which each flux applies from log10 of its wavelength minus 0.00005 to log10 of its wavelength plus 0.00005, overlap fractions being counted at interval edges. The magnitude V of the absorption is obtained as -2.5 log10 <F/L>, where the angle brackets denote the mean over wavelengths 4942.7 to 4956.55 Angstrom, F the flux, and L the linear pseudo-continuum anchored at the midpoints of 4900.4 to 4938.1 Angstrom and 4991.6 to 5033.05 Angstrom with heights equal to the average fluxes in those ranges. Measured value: -0.17 mag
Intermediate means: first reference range 41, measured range 45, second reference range 32.9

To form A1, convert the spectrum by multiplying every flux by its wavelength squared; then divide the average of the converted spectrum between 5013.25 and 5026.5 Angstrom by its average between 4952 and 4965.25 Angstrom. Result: 1.0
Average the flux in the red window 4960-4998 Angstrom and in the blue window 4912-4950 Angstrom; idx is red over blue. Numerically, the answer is 0.77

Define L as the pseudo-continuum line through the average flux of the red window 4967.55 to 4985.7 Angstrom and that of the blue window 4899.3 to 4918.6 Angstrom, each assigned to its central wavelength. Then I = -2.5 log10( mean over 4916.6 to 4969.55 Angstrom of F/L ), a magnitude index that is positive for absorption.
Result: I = -0.108 mag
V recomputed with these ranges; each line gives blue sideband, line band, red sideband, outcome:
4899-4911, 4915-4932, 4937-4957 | -0.02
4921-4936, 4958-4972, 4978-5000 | 0.29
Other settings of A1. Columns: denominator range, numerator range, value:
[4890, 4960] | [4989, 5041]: 0.86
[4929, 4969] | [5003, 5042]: 0.87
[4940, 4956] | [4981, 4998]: 0.78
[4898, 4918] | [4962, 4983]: 0.84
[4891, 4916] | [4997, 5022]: 0.88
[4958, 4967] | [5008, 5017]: 1.10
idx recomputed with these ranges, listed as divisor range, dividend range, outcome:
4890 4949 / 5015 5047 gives 0.85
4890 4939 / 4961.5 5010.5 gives 0.82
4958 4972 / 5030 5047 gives 1.24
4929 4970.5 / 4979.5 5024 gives 0.84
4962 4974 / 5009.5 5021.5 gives 1.02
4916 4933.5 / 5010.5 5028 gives 0.77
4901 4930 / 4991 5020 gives 0.80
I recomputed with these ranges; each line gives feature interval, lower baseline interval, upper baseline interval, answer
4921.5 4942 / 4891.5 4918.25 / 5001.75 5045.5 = -0.18 mag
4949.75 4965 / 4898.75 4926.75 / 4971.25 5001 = 0.06 mag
